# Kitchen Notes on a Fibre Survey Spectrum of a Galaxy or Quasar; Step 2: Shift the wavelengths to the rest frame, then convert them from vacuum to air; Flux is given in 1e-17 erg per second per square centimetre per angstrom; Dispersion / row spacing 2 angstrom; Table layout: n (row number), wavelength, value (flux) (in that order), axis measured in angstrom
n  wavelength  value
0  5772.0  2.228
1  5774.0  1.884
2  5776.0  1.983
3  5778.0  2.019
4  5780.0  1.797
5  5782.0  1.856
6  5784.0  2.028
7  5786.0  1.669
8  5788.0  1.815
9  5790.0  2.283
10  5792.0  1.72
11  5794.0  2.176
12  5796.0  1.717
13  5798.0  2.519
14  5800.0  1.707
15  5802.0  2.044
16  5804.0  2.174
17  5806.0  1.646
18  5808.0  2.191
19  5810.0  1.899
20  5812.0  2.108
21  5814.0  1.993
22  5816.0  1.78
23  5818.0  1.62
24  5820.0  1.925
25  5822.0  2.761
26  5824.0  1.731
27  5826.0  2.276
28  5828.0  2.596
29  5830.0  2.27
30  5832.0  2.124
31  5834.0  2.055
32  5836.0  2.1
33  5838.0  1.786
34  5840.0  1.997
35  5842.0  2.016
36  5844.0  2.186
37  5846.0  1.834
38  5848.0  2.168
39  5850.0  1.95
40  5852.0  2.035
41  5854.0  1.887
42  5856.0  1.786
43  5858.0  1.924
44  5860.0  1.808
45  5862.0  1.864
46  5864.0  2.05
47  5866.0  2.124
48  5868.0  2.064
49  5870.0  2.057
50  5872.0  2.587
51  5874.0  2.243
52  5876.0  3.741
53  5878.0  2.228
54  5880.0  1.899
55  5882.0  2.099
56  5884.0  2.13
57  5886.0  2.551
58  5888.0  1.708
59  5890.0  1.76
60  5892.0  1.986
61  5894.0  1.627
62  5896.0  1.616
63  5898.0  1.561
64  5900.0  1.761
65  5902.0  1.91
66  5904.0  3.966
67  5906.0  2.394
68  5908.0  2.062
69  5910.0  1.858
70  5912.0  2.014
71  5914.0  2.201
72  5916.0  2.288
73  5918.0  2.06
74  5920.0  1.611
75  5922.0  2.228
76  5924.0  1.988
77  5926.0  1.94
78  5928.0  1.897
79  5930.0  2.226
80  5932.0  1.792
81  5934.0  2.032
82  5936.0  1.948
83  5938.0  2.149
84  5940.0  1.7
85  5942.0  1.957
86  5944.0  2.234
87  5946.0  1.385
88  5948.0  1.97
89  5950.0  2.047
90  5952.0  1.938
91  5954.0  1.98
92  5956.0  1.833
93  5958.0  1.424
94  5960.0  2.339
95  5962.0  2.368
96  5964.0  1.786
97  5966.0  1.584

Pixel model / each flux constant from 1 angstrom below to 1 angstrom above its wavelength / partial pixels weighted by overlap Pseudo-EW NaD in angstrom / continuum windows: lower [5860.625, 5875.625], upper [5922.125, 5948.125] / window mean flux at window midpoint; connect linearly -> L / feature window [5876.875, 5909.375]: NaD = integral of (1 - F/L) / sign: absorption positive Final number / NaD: 0.3 angstrom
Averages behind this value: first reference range 2.2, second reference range 1.95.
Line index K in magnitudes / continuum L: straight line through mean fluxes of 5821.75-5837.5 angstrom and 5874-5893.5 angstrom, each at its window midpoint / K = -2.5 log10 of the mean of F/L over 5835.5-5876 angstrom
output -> 0.07 mag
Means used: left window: 2.2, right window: 2.22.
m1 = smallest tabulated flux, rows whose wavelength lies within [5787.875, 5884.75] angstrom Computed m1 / 1.62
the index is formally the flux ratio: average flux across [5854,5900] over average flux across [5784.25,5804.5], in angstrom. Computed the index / 1.0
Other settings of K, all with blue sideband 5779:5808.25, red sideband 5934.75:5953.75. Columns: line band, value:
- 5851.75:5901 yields -0.06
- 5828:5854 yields -0.06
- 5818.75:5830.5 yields -0.16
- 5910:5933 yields -0.05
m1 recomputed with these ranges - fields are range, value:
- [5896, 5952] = 1.385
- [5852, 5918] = 1.561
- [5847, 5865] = 1.786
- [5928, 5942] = 1.7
